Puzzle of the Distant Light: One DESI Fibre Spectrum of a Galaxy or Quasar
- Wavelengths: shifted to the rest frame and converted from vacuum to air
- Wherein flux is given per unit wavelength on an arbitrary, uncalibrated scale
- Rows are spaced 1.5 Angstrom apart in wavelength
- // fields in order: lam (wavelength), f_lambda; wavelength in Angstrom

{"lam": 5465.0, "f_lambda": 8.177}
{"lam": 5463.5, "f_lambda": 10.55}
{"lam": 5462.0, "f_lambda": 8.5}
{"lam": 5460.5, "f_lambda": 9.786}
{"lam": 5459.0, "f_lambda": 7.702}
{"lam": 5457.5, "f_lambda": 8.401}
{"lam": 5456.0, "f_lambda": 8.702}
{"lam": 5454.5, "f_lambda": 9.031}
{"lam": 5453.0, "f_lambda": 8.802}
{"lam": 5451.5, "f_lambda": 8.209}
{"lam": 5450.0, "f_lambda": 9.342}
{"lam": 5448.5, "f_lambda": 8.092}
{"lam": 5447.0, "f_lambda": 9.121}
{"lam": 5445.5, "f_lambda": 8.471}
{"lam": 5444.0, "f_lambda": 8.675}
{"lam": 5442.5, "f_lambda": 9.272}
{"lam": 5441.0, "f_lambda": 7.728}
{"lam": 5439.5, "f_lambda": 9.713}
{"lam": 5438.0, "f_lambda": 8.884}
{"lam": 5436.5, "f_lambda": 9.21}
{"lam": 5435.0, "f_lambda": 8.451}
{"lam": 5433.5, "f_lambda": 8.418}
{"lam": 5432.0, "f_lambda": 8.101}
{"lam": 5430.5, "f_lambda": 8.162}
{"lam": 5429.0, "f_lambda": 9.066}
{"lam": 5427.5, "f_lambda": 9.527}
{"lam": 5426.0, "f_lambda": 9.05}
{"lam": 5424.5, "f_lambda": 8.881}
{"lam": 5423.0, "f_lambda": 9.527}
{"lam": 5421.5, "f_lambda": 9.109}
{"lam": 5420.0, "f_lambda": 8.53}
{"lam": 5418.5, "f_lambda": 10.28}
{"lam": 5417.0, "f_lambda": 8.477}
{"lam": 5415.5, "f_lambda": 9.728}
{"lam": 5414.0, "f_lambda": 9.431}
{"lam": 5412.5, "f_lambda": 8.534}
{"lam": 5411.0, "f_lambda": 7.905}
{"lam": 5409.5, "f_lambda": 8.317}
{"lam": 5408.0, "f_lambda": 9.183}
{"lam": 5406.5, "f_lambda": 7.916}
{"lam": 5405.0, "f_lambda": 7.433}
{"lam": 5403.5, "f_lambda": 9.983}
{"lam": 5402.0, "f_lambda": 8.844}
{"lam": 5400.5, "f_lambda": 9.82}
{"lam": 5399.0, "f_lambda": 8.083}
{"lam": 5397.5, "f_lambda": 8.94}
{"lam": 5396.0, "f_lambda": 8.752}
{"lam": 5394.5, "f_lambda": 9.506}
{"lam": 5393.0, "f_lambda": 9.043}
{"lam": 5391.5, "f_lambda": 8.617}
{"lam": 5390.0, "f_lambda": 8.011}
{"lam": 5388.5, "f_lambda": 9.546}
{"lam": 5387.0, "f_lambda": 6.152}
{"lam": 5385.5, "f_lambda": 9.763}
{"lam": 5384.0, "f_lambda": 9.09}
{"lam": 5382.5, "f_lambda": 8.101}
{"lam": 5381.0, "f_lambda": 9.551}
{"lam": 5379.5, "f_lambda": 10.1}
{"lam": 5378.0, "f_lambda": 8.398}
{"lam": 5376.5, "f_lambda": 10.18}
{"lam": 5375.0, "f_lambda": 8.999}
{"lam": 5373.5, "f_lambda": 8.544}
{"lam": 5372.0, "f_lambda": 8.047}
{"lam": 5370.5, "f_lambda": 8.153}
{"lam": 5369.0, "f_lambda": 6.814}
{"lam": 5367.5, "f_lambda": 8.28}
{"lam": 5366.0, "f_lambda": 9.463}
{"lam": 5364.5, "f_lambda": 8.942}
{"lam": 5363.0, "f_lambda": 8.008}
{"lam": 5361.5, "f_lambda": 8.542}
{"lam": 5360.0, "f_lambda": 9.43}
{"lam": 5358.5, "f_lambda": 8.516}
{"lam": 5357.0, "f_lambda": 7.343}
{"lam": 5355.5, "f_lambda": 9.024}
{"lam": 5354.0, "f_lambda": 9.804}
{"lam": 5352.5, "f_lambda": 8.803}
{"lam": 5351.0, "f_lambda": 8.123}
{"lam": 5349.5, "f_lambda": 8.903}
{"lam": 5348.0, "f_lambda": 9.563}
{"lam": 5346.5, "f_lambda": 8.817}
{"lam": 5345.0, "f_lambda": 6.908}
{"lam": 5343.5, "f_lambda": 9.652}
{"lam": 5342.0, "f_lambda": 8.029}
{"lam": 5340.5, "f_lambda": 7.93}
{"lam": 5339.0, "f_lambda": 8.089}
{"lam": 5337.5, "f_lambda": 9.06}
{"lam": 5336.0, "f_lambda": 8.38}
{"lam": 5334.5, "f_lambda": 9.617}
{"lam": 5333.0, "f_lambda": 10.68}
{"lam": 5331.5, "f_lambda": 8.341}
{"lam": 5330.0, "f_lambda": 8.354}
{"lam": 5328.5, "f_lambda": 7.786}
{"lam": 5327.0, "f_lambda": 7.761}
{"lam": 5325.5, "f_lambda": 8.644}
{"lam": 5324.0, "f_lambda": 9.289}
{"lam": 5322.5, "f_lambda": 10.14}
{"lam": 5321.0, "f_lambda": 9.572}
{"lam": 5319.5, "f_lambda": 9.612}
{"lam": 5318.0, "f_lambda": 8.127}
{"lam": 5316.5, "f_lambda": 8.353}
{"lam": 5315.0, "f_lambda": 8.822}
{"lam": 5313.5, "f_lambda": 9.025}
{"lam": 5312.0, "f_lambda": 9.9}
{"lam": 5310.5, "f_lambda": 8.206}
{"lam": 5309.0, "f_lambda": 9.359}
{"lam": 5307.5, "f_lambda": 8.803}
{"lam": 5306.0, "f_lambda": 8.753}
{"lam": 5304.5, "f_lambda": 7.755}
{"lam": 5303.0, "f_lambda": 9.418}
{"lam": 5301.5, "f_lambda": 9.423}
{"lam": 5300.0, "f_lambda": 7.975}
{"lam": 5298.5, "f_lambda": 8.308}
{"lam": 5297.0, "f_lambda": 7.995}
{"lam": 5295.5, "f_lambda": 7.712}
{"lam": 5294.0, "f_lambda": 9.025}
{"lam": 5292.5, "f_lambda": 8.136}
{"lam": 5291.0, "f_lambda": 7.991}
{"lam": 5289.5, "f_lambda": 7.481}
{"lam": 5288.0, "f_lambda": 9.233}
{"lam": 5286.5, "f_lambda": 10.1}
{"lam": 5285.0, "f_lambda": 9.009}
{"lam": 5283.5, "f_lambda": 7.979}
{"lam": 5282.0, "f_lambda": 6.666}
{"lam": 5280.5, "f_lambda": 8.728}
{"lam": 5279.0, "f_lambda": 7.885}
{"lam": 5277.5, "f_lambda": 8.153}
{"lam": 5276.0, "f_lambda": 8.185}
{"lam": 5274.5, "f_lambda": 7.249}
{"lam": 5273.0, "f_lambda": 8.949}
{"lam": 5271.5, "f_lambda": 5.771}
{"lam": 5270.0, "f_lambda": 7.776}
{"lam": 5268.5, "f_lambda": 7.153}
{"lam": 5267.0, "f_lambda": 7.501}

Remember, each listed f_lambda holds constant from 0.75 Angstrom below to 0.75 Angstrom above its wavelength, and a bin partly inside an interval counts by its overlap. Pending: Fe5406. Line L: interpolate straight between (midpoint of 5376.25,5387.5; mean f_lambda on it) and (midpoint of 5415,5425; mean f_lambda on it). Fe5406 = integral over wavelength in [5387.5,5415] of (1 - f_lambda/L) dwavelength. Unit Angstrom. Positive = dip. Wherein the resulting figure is 0.95 Angstrom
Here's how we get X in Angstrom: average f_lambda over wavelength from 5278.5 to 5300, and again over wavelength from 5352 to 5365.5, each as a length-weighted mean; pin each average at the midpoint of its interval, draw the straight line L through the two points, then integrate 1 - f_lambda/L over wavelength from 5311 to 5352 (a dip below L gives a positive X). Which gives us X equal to -1.1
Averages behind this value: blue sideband 8.3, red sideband 8.72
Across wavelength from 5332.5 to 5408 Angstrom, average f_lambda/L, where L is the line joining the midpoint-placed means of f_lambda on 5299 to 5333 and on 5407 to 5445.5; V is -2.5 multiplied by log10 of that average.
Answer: 0.02 mag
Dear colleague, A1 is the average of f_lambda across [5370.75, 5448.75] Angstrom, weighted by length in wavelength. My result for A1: 8.83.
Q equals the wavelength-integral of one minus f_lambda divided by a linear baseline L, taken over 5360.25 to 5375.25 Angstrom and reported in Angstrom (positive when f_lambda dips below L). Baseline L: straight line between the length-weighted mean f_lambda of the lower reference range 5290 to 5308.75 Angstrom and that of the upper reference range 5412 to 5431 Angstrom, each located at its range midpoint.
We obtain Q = 0.73 Angstrom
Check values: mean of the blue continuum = 8.45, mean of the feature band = 8.39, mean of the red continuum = 9.12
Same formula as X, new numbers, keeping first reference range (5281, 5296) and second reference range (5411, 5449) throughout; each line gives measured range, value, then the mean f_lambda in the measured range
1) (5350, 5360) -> -0.08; 8.67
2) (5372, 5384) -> -0.51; 9.06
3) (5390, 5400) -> -0.04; 8.79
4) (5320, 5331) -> -0.40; 8.8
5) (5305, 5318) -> -0.62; 8.84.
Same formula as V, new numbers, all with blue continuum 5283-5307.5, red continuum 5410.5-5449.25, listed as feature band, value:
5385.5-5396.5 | 0.02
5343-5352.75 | 0.00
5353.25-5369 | 0.01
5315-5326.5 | -0.06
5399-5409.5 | 0.00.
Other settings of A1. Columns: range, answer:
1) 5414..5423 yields 9.27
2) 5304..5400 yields 8.74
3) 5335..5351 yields 8.53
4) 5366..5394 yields 8.66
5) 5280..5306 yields 8.41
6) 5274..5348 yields 8.59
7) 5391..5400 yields 8.86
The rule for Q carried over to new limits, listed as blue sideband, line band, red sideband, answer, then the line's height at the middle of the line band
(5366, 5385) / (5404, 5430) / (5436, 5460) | -0.47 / 8.72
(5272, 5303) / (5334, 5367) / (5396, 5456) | -0.47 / 8.55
